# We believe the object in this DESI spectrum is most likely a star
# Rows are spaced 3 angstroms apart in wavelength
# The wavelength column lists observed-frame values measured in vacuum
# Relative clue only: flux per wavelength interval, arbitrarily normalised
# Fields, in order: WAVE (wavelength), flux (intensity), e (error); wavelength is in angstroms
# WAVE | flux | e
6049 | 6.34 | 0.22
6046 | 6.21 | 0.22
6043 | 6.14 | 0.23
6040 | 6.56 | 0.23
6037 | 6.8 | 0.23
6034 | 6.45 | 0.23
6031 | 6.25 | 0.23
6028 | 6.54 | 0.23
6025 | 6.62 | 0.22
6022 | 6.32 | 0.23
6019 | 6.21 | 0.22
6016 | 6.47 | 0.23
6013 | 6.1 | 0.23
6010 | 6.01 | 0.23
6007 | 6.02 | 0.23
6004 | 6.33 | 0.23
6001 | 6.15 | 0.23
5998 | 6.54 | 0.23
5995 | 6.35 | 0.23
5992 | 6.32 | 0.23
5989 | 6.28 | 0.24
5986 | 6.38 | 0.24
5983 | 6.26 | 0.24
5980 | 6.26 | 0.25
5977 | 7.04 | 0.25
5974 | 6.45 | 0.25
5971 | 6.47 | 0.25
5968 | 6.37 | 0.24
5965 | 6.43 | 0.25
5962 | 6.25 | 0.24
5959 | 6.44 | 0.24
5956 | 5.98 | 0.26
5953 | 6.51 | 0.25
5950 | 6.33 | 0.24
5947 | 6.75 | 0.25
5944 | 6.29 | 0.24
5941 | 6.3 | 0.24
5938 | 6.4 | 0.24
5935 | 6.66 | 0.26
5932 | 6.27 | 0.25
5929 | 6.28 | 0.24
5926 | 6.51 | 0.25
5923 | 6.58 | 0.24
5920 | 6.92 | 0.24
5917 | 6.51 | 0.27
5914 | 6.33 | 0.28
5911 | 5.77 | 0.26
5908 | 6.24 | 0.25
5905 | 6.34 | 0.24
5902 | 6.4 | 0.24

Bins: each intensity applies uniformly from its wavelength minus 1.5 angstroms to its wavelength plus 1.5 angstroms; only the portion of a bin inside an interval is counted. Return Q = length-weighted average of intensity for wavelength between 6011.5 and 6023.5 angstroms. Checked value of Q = 6.27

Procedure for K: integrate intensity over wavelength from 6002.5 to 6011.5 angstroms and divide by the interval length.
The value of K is 6.12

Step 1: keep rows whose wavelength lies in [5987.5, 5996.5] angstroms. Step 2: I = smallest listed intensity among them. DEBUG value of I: 6.28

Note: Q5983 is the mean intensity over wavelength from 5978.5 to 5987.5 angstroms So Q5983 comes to 6.3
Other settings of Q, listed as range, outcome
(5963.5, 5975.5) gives 6.43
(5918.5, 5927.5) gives 6.67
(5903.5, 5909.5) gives 6.29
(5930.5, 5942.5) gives 6.41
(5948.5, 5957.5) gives 6.27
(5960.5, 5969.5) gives 6.35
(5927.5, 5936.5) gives 6.4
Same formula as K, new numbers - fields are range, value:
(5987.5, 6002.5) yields 6.33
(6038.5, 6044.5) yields 6.35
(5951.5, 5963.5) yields 6.3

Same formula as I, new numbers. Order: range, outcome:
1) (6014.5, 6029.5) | 6.21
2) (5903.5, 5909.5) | 6.24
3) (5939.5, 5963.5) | 5.98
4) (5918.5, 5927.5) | 6.51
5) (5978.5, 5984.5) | 6.26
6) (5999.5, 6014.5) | 6.01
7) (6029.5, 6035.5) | 6.25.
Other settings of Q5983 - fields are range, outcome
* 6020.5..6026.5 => 6.47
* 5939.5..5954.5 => 6.44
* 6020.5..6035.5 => 6.44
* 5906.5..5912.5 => 6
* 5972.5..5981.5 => 6.58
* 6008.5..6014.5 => 6.05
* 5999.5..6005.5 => 6.24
